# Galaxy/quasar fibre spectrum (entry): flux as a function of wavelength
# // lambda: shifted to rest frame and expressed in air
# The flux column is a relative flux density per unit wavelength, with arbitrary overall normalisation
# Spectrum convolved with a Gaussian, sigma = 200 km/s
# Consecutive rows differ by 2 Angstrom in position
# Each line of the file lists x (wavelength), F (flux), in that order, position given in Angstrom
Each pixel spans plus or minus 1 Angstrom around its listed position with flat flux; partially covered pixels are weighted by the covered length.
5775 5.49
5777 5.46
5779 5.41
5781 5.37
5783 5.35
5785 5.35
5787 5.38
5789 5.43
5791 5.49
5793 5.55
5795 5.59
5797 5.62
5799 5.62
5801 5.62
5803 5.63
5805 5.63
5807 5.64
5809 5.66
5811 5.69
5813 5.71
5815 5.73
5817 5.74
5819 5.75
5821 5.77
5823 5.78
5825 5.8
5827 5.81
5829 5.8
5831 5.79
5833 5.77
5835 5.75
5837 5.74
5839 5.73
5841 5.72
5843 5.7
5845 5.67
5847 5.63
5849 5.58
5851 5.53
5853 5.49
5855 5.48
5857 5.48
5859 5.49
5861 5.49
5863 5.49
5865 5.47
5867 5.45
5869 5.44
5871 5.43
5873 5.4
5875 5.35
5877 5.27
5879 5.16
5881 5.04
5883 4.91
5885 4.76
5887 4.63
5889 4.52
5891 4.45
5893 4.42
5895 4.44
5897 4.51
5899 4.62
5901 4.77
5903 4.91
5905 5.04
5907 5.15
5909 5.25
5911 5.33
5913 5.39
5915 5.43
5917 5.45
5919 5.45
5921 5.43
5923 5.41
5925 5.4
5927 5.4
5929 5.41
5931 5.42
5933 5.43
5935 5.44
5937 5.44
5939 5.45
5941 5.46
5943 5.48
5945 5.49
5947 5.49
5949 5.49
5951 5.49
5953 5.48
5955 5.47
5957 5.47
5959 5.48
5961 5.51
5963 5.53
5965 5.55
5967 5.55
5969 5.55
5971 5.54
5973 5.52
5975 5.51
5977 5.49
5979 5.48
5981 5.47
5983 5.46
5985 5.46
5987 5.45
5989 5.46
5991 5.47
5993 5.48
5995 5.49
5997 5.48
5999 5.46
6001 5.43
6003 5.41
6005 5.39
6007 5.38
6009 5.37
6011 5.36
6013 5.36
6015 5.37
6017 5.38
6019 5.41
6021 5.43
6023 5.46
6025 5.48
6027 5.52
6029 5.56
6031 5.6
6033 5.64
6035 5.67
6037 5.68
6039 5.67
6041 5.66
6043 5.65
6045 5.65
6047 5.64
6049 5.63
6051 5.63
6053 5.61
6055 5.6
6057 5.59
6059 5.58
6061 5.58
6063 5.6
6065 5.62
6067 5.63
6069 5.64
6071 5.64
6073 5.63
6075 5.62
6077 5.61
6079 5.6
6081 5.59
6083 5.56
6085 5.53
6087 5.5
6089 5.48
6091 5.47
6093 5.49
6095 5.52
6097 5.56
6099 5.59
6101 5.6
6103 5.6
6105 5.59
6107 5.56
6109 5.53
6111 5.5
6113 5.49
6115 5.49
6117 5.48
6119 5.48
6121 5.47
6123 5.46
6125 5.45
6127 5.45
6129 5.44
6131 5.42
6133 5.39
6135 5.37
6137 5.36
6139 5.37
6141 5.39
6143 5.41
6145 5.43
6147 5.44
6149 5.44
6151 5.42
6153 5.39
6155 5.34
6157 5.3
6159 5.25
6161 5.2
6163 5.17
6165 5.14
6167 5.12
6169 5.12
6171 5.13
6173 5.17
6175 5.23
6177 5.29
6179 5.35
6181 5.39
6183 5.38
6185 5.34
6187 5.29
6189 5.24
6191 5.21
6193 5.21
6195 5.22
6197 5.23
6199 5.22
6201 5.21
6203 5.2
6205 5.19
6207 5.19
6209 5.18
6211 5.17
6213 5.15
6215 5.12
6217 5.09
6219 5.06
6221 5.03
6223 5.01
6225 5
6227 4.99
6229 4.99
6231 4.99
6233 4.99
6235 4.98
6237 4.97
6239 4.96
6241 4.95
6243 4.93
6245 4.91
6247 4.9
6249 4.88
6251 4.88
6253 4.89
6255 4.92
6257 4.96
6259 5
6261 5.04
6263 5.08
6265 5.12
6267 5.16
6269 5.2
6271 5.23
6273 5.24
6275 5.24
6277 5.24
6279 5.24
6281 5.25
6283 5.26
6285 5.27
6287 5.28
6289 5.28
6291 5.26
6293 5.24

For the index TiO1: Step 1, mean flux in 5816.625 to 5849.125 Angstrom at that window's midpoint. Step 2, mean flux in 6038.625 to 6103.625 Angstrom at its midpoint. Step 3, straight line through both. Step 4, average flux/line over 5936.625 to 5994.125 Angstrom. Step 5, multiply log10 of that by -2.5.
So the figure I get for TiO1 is 0.033 mag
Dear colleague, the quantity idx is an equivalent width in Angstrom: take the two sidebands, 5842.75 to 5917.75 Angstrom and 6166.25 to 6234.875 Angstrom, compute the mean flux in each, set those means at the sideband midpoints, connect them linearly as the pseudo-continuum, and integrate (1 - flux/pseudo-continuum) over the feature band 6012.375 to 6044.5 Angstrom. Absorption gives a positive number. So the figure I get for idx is -2.3 Angstrom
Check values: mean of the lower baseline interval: 5.18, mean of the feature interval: 5.54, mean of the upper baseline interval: 5.17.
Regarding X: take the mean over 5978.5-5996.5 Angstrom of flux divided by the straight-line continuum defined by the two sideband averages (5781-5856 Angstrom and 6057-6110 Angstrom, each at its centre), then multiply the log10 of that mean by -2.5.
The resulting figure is 0.03 mag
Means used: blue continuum 5.64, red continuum 5.57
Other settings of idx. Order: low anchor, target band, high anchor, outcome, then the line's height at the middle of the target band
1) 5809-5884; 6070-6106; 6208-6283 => -2.1 Angstrom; 5.26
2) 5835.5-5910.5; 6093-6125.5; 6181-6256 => -2.5 Angstrom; 5.13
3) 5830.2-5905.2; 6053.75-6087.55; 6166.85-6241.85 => -2.7 Angstrom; 5.19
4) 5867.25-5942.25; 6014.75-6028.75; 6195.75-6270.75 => -0.9 Angstrom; 5.11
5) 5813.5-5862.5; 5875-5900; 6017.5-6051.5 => 4.0 Angstrom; 5.65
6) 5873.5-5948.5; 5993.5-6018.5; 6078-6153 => -0.5 Angstrom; 5.3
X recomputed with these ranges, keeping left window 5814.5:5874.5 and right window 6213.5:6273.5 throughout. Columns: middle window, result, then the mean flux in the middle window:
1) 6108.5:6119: -0.06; 5.49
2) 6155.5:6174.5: -0.01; 5.18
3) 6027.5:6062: -0.06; 5.62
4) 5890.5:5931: 0.09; 5.1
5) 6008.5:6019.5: 0.00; 5.37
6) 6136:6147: -0.05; 5.4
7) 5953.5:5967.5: -0.01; 5.51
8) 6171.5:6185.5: -0.04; 5.3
